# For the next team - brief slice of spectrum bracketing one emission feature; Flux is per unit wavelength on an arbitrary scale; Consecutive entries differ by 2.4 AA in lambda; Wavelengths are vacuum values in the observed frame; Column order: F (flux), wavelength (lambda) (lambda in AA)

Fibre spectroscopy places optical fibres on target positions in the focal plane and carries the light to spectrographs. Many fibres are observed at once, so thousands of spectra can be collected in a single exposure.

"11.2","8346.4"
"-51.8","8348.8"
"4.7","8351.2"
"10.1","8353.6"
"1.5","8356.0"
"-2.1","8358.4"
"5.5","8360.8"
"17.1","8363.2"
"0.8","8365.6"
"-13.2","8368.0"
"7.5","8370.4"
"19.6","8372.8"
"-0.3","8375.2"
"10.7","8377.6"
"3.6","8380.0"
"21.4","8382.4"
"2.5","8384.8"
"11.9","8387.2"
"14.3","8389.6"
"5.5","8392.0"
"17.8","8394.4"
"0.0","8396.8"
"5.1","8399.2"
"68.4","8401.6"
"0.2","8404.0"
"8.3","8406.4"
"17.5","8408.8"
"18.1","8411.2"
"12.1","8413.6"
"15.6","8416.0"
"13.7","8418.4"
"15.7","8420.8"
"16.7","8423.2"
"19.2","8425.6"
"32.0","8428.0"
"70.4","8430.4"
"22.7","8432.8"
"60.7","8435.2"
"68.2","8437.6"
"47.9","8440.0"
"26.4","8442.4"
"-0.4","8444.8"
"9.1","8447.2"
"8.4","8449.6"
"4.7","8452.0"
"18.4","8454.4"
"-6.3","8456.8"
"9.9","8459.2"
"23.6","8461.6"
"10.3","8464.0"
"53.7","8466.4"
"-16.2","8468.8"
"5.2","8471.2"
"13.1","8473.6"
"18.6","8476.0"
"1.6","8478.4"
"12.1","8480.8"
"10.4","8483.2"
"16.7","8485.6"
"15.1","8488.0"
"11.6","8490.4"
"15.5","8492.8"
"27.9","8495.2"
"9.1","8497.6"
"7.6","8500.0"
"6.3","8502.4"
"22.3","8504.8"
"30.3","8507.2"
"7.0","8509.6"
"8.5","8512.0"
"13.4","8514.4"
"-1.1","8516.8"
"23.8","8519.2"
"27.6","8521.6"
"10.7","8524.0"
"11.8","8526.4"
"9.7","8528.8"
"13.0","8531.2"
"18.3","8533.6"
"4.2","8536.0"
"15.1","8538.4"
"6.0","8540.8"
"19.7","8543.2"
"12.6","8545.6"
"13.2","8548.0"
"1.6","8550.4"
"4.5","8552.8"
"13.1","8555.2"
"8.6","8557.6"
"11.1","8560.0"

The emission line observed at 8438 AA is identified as [O II]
